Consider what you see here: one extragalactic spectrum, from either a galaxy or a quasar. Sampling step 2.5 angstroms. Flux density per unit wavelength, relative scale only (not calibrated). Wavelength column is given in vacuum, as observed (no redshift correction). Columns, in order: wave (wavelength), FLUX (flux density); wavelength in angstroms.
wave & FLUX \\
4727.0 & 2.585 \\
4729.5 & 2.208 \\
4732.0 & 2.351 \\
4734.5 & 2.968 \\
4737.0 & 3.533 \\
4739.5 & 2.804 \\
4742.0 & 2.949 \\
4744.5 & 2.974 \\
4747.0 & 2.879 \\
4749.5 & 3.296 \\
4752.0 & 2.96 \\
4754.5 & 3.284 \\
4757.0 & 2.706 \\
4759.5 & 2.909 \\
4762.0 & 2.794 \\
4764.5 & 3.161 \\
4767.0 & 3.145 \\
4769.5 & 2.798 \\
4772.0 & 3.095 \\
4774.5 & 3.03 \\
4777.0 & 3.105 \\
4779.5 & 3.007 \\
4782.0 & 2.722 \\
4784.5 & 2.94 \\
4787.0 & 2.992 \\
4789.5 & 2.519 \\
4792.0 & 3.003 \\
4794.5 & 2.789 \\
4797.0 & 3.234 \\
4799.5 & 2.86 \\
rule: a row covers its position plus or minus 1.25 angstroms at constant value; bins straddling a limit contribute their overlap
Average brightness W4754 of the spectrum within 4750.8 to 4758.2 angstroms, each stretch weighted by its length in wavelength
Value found 2.99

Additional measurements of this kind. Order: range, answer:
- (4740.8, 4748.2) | 2.93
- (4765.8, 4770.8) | 2.97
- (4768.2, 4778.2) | 3.01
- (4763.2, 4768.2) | 3.15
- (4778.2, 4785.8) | 2.89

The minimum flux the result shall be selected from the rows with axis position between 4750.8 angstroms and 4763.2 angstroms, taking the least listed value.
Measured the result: 2.706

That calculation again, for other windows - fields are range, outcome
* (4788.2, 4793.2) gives 2.519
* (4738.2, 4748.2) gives 2.804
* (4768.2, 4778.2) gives 2.798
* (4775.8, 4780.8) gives 3.007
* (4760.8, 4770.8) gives 2.794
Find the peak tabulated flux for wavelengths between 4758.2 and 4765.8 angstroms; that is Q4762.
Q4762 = 3.161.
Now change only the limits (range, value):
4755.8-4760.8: 2.909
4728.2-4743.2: 3.533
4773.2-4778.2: 3.105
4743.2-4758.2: 3.296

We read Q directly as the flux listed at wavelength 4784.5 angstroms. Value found 2.94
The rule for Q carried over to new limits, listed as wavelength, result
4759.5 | 2.909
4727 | 2.585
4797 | 3.234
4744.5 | 2.974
